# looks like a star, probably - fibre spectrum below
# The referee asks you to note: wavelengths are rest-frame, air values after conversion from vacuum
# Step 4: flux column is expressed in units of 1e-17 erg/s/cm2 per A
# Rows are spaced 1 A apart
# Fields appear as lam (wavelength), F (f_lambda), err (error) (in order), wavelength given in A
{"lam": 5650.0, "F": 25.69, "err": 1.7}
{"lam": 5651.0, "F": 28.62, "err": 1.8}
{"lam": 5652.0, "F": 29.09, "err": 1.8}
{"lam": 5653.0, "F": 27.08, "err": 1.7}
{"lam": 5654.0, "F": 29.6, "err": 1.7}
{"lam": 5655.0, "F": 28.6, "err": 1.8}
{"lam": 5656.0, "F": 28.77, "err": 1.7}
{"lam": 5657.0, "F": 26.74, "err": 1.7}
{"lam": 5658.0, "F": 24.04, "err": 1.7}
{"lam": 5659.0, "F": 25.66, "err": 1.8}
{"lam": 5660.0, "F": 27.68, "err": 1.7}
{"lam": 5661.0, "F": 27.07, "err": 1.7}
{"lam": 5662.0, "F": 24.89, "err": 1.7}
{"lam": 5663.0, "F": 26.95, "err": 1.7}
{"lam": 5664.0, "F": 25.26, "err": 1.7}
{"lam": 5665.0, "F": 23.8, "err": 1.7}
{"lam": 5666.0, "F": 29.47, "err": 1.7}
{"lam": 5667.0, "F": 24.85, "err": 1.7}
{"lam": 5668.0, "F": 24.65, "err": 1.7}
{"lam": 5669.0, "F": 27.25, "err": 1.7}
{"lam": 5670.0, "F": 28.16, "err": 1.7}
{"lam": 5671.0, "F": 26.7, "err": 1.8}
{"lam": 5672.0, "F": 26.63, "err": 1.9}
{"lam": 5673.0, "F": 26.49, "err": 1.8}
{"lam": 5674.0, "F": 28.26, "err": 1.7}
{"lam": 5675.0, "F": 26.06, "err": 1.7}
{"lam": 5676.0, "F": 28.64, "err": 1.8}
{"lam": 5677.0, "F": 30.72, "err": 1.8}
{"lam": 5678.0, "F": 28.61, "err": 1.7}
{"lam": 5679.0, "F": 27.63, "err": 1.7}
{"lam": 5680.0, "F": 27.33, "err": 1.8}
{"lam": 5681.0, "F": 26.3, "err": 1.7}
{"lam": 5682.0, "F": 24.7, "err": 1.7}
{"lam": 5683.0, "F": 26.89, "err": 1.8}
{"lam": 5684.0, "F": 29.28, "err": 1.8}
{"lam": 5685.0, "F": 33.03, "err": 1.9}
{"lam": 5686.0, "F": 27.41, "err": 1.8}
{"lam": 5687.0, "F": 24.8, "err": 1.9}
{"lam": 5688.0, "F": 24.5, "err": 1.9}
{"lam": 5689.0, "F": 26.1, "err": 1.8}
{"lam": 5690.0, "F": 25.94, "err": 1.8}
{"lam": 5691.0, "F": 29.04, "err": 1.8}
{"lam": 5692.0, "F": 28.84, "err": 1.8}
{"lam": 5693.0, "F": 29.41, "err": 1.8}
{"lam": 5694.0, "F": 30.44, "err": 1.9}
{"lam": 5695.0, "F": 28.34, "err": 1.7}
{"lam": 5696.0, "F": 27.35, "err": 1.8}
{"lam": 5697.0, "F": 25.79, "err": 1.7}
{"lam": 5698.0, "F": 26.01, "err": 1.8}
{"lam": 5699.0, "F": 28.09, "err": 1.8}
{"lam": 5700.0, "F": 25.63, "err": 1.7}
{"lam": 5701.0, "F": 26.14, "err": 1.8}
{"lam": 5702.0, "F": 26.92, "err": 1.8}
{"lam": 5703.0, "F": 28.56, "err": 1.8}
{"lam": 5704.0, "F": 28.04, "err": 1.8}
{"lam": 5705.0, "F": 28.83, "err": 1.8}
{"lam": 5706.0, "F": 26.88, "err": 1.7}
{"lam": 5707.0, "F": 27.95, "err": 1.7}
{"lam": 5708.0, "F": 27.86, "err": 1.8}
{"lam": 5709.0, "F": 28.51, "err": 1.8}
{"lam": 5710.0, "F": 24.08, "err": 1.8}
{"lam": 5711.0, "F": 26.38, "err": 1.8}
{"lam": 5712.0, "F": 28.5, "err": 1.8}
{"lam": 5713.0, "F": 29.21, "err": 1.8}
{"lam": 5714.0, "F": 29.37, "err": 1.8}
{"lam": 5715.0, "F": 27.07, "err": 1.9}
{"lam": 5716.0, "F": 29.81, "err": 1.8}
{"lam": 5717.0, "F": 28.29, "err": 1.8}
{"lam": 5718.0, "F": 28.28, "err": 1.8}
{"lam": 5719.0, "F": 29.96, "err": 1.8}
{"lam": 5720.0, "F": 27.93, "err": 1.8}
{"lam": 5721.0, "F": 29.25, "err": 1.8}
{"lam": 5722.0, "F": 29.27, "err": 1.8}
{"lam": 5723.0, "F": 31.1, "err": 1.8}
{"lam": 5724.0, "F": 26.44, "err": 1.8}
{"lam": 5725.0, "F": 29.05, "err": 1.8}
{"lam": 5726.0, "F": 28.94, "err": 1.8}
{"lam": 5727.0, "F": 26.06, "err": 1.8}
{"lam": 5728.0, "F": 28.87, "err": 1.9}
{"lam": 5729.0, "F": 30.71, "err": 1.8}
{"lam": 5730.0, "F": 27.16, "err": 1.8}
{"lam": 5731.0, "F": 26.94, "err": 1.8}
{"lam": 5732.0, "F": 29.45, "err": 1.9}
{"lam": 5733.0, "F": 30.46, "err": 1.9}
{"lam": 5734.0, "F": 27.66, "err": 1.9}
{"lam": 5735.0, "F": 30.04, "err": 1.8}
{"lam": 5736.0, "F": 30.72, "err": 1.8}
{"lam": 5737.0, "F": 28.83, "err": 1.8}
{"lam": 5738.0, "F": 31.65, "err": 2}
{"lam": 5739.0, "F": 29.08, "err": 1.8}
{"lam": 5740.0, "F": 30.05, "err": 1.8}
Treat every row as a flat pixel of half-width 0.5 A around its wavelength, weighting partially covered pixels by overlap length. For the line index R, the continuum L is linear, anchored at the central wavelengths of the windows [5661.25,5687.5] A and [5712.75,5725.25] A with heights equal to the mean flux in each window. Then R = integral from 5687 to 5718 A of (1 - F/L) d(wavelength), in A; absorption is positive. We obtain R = 0.70 A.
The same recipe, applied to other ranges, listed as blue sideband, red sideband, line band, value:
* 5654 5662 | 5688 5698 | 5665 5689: 0.1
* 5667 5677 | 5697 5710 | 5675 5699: -0.5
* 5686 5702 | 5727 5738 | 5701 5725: -0.1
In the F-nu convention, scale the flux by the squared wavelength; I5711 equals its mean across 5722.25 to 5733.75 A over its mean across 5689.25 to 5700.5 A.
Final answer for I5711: 1.0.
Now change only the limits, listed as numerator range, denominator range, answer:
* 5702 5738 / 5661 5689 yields 1.07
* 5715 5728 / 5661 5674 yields 1.11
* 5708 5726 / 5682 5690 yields 1.06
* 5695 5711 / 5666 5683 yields 1.01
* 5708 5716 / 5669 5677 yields 1.02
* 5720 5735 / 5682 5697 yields 1.05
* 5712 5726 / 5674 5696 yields 1.05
